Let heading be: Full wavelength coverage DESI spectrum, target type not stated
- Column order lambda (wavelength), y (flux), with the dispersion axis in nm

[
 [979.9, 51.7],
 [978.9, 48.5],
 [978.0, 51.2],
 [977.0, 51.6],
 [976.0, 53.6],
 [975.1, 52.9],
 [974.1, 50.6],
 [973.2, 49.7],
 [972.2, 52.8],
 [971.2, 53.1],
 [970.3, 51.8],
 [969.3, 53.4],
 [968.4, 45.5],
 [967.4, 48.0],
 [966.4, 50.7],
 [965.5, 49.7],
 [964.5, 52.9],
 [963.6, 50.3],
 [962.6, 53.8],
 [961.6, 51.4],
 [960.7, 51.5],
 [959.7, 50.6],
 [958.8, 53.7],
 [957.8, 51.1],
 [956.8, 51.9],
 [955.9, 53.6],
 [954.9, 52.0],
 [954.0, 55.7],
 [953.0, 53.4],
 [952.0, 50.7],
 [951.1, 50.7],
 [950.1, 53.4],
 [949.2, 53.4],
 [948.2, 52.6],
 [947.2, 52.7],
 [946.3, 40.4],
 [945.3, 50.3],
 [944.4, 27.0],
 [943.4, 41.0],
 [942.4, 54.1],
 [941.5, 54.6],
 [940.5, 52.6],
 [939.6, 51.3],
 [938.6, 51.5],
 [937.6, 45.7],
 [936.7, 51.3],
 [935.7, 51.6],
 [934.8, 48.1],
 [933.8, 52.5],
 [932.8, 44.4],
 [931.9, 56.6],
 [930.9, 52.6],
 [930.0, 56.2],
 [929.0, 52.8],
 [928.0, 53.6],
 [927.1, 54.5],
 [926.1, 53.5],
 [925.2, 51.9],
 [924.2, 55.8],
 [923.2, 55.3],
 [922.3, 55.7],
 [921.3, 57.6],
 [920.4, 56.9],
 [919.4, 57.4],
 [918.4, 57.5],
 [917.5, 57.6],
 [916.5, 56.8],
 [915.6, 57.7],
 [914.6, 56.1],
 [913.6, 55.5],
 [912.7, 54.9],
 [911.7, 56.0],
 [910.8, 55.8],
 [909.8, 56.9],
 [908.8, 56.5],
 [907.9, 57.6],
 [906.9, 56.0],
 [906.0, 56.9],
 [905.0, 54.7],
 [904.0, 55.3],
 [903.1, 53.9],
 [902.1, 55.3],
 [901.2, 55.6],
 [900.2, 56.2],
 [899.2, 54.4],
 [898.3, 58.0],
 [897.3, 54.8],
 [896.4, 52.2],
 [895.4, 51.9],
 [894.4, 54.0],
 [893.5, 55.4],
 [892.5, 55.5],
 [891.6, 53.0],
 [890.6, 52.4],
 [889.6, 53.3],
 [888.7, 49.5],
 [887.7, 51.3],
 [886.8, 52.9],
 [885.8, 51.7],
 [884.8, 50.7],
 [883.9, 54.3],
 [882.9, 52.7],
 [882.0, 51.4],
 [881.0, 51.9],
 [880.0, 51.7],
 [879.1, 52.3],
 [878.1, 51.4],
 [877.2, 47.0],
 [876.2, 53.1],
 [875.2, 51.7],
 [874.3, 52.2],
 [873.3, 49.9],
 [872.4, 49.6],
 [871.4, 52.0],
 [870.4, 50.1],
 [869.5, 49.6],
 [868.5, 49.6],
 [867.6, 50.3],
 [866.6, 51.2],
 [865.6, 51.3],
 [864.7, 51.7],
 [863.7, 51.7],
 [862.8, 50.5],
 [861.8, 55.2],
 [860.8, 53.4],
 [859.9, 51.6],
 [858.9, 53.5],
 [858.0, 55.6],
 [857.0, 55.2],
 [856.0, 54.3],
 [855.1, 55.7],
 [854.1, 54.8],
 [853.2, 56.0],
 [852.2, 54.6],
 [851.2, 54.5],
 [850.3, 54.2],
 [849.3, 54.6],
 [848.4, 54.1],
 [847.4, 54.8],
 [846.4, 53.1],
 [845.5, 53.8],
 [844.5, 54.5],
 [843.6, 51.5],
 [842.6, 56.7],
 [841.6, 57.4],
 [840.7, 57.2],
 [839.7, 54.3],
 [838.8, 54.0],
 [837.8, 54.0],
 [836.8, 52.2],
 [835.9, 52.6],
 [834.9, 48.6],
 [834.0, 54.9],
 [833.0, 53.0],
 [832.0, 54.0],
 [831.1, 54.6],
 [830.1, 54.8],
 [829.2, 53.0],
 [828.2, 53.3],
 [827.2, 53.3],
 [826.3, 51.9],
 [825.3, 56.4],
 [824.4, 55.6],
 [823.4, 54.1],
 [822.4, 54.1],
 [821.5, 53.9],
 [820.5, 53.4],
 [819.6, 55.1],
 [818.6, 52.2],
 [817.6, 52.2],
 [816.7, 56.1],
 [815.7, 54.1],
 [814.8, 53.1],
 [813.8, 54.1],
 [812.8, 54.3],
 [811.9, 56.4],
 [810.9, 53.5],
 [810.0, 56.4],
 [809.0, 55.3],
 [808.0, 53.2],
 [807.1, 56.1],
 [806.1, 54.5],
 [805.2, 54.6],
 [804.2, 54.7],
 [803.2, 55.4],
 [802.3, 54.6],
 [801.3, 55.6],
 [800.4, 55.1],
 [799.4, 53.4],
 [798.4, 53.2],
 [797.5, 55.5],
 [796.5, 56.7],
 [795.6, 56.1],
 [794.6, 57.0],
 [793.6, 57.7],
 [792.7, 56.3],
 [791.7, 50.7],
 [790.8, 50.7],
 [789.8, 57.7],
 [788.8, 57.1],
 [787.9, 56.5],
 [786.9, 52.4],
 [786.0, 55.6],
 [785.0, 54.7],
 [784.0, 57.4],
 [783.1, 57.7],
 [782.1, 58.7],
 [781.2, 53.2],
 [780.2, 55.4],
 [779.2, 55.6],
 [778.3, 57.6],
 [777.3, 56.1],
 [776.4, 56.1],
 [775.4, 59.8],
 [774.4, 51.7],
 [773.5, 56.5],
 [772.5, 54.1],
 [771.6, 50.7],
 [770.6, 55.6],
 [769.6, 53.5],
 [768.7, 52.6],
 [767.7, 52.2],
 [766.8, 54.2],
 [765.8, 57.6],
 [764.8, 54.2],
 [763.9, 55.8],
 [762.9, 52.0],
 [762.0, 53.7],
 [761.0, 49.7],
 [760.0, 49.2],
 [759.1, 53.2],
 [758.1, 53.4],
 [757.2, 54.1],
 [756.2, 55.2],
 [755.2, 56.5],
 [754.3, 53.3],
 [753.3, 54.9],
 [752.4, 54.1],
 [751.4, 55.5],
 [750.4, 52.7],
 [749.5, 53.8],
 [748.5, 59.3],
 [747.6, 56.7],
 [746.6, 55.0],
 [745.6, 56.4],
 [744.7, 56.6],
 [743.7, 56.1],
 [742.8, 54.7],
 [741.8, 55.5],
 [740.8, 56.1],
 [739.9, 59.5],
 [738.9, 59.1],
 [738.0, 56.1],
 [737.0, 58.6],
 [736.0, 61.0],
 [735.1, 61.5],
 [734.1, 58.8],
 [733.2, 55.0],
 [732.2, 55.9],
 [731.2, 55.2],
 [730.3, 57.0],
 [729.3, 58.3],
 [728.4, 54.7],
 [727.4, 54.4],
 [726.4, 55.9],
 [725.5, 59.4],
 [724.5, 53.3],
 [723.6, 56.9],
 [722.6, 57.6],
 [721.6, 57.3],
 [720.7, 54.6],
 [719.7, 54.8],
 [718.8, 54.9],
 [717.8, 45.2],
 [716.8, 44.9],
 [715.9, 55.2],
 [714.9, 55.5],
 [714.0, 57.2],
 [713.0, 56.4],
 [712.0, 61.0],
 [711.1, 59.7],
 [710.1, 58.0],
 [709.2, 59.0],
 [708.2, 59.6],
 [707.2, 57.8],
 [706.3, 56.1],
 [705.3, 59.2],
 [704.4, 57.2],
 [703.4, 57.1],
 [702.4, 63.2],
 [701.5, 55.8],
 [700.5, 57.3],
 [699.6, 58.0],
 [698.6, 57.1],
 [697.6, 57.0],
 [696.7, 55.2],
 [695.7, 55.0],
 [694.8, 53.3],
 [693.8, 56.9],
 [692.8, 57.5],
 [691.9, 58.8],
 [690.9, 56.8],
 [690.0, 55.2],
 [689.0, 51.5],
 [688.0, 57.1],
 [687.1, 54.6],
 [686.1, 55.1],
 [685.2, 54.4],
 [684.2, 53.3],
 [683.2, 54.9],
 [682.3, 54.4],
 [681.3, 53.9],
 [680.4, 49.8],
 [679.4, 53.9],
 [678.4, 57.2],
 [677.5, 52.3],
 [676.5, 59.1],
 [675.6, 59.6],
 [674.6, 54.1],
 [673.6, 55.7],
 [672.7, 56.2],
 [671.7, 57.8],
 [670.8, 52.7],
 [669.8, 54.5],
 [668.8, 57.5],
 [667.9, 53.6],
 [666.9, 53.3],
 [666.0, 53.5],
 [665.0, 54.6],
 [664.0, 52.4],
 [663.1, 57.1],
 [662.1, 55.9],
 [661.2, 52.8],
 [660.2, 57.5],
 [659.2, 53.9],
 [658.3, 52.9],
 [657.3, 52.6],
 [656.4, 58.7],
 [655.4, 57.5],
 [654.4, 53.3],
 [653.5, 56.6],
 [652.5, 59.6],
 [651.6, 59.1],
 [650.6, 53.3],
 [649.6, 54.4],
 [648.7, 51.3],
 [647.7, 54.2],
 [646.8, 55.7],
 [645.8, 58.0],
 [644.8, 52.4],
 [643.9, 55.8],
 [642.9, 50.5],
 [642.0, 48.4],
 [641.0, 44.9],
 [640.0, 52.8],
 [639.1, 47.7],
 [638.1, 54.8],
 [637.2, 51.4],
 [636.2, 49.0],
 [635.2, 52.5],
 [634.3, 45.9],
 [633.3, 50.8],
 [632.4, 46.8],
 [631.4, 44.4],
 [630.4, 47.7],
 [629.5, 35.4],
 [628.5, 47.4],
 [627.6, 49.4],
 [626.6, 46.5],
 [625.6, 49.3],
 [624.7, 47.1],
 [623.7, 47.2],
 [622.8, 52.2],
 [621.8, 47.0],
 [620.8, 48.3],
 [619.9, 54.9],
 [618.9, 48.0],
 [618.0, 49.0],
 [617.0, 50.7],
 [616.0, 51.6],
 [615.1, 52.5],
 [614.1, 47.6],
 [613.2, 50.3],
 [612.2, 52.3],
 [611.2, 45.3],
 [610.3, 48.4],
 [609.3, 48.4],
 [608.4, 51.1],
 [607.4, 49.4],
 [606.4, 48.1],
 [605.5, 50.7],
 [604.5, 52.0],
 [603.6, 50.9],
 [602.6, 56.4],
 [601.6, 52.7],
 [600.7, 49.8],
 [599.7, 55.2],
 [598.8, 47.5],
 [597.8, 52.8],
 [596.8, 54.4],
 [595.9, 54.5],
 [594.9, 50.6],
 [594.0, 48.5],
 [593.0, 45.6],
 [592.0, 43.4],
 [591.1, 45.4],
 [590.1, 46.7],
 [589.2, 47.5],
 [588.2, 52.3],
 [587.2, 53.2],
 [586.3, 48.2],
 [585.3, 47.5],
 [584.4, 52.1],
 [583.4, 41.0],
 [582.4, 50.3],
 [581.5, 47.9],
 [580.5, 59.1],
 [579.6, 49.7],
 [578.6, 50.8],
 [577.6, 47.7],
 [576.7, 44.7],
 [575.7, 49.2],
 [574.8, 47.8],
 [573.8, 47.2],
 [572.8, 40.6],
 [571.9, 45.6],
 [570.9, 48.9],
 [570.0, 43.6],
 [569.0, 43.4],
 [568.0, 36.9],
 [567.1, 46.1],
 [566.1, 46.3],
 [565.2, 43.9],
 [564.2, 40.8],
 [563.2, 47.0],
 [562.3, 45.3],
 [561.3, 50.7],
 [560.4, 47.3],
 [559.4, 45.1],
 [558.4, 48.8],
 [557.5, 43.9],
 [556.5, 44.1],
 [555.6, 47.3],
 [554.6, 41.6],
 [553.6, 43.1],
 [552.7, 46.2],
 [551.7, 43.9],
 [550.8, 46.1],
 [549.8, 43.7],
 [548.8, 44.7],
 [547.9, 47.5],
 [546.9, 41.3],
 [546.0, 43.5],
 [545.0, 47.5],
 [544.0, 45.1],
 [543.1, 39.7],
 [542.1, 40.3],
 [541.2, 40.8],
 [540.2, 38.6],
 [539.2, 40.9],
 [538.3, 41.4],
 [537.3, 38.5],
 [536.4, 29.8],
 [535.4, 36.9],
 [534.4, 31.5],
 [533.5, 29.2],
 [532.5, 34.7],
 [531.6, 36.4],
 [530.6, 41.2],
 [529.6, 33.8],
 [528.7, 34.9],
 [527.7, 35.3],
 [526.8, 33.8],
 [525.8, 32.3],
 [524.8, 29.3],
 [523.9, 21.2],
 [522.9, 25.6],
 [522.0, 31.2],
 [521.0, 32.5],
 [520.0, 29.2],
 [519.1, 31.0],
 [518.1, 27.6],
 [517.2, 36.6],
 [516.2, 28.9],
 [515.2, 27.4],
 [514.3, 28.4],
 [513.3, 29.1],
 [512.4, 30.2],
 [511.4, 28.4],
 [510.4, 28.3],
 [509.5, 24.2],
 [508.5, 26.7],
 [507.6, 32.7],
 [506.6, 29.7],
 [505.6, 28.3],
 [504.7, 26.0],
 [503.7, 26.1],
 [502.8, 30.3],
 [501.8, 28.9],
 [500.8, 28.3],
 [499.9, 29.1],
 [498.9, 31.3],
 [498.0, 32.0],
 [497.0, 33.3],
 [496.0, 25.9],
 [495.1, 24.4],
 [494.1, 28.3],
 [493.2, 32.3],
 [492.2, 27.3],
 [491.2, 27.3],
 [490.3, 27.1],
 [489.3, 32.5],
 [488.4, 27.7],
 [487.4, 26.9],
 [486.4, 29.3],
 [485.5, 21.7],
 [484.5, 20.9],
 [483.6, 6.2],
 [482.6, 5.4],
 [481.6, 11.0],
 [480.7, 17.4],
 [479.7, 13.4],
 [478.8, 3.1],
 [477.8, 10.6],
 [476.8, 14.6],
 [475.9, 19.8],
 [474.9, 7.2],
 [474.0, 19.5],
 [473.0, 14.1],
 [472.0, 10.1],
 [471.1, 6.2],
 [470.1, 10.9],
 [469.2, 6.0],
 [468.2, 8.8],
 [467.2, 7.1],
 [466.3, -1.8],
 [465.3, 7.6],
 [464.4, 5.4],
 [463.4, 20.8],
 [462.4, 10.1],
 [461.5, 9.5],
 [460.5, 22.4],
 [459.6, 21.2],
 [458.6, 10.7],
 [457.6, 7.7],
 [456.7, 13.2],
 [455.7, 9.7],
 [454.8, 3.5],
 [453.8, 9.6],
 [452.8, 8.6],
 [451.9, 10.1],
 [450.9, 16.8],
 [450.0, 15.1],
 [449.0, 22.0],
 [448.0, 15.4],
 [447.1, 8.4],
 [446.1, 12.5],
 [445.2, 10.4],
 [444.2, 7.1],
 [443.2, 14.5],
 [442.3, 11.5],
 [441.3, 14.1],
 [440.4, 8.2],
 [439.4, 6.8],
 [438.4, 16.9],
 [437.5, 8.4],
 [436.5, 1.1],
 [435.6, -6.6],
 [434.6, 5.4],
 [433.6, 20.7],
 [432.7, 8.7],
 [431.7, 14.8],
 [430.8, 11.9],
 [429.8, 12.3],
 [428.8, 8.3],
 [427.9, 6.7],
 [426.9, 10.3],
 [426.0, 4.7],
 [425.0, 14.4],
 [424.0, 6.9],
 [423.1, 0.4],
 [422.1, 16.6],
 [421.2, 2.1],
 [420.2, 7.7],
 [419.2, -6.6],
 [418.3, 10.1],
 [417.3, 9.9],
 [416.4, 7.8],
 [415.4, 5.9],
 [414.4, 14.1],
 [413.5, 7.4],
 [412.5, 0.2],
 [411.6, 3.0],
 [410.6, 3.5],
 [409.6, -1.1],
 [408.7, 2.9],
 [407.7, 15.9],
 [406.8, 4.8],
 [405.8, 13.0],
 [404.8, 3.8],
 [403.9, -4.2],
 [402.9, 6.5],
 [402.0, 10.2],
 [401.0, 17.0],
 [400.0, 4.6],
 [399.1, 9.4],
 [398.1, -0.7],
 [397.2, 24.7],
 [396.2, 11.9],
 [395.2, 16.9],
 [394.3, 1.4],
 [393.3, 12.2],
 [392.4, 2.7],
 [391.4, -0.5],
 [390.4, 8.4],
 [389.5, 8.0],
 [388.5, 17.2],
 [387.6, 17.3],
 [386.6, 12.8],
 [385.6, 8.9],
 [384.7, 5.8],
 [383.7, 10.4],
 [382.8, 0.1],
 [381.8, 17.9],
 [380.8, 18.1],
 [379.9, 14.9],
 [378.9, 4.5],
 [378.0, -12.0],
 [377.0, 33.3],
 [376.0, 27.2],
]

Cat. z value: 0.217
